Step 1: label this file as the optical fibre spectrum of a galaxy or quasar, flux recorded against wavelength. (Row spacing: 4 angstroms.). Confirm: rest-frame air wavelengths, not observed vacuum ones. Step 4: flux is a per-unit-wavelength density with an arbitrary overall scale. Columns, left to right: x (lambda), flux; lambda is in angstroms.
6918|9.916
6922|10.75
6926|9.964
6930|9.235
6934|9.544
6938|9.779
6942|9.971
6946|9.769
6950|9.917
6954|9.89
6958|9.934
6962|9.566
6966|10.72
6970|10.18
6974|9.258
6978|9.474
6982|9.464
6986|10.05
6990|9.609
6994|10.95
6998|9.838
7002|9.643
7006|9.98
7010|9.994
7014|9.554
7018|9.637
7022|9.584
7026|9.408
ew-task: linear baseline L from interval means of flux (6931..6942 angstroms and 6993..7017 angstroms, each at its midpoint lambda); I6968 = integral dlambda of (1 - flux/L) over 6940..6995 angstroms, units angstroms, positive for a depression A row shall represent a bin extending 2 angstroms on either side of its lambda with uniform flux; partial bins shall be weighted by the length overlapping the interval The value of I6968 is -0.54 angstroms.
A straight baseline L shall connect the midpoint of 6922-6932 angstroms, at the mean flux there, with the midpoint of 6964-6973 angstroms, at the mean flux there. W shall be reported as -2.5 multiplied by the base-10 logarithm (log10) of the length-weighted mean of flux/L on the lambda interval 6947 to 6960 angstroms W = 0.03 mag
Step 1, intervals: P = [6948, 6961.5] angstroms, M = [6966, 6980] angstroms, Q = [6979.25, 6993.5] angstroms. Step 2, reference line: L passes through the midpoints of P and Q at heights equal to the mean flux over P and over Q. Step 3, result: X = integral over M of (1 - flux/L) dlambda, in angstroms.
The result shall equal 0.1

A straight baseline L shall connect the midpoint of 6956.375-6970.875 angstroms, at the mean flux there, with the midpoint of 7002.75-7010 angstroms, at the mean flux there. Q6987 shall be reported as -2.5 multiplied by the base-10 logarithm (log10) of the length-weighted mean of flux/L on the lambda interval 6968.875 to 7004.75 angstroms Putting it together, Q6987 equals 0.02 mag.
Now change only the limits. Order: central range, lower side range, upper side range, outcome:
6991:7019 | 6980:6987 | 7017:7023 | -0.03 mag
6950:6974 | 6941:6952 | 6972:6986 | -0.03 mag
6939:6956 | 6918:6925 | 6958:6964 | 0.01 mag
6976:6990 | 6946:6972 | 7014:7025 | 0.02 mag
